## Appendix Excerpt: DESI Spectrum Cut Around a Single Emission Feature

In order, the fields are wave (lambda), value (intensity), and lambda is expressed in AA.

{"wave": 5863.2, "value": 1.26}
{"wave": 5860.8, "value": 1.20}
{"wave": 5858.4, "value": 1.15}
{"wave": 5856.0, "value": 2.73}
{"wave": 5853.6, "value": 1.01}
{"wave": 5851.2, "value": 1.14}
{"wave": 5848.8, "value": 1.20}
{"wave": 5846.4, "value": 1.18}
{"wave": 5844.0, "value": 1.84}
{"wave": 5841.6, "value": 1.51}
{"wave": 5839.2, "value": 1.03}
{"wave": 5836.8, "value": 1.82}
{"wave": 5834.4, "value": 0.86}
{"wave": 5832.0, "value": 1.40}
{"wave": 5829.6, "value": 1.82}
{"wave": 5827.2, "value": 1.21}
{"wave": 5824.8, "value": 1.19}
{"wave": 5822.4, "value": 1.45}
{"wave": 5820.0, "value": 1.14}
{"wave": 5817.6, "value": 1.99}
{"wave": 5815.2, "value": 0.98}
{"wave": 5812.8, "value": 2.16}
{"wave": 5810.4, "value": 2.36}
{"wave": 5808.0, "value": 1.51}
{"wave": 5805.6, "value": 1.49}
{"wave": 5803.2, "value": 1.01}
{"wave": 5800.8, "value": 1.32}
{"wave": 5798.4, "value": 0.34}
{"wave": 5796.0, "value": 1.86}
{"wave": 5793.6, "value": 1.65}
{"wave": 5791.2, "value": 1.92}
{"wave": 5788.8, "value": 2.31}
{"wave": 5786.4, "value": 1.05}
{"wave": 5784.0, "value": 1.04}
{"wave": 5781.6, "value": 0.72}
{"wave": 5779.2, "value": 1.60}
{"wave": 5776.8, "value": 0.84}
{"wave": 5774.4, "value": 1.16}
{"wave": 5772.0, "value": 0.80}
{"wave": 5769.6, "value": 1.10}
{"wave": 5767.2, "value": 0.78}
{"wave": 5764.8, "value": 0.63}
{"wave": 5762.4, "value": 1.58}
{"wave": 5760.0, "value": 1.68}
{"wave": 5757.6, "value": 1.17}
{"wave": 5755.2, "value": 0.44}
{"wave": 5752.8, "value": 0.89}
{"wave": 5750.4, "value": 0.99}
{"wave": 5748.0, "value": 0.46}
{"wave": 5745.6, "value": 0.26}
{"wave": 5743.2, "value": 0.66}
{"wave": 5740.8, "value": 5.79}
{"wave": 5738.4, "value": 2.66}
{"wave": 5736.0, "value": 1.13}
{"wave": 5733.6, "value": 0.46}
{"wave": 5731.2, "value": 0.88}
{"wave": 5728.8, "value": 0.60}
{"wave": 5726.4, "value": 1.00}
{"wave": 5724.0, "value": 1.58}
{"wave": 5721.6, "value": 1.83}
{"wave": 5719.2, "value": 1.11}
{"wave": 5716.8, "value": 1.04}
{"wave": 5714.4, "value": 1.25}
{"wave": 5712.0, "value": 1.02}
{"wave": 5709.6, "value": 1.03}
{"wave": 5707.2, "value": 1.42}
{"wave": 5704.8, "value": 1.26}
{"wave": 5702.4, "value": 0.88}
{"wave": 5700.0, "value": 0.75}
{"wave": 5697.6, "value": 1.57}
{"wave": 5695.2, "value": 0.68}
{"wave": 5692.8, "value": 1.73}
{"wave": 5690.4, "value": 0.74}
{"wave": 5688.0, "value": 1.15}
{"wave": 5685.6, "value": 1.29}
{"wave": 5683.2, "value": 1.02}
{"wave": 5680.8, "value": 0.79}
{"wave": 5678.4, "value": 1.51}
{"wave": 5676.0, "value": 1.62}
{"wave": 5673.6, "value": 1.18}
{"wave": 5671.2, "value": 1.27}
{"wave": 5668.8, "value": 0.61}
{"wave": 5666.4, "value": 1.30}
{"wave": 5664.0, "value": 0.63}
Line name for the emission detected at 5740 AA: H-beta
